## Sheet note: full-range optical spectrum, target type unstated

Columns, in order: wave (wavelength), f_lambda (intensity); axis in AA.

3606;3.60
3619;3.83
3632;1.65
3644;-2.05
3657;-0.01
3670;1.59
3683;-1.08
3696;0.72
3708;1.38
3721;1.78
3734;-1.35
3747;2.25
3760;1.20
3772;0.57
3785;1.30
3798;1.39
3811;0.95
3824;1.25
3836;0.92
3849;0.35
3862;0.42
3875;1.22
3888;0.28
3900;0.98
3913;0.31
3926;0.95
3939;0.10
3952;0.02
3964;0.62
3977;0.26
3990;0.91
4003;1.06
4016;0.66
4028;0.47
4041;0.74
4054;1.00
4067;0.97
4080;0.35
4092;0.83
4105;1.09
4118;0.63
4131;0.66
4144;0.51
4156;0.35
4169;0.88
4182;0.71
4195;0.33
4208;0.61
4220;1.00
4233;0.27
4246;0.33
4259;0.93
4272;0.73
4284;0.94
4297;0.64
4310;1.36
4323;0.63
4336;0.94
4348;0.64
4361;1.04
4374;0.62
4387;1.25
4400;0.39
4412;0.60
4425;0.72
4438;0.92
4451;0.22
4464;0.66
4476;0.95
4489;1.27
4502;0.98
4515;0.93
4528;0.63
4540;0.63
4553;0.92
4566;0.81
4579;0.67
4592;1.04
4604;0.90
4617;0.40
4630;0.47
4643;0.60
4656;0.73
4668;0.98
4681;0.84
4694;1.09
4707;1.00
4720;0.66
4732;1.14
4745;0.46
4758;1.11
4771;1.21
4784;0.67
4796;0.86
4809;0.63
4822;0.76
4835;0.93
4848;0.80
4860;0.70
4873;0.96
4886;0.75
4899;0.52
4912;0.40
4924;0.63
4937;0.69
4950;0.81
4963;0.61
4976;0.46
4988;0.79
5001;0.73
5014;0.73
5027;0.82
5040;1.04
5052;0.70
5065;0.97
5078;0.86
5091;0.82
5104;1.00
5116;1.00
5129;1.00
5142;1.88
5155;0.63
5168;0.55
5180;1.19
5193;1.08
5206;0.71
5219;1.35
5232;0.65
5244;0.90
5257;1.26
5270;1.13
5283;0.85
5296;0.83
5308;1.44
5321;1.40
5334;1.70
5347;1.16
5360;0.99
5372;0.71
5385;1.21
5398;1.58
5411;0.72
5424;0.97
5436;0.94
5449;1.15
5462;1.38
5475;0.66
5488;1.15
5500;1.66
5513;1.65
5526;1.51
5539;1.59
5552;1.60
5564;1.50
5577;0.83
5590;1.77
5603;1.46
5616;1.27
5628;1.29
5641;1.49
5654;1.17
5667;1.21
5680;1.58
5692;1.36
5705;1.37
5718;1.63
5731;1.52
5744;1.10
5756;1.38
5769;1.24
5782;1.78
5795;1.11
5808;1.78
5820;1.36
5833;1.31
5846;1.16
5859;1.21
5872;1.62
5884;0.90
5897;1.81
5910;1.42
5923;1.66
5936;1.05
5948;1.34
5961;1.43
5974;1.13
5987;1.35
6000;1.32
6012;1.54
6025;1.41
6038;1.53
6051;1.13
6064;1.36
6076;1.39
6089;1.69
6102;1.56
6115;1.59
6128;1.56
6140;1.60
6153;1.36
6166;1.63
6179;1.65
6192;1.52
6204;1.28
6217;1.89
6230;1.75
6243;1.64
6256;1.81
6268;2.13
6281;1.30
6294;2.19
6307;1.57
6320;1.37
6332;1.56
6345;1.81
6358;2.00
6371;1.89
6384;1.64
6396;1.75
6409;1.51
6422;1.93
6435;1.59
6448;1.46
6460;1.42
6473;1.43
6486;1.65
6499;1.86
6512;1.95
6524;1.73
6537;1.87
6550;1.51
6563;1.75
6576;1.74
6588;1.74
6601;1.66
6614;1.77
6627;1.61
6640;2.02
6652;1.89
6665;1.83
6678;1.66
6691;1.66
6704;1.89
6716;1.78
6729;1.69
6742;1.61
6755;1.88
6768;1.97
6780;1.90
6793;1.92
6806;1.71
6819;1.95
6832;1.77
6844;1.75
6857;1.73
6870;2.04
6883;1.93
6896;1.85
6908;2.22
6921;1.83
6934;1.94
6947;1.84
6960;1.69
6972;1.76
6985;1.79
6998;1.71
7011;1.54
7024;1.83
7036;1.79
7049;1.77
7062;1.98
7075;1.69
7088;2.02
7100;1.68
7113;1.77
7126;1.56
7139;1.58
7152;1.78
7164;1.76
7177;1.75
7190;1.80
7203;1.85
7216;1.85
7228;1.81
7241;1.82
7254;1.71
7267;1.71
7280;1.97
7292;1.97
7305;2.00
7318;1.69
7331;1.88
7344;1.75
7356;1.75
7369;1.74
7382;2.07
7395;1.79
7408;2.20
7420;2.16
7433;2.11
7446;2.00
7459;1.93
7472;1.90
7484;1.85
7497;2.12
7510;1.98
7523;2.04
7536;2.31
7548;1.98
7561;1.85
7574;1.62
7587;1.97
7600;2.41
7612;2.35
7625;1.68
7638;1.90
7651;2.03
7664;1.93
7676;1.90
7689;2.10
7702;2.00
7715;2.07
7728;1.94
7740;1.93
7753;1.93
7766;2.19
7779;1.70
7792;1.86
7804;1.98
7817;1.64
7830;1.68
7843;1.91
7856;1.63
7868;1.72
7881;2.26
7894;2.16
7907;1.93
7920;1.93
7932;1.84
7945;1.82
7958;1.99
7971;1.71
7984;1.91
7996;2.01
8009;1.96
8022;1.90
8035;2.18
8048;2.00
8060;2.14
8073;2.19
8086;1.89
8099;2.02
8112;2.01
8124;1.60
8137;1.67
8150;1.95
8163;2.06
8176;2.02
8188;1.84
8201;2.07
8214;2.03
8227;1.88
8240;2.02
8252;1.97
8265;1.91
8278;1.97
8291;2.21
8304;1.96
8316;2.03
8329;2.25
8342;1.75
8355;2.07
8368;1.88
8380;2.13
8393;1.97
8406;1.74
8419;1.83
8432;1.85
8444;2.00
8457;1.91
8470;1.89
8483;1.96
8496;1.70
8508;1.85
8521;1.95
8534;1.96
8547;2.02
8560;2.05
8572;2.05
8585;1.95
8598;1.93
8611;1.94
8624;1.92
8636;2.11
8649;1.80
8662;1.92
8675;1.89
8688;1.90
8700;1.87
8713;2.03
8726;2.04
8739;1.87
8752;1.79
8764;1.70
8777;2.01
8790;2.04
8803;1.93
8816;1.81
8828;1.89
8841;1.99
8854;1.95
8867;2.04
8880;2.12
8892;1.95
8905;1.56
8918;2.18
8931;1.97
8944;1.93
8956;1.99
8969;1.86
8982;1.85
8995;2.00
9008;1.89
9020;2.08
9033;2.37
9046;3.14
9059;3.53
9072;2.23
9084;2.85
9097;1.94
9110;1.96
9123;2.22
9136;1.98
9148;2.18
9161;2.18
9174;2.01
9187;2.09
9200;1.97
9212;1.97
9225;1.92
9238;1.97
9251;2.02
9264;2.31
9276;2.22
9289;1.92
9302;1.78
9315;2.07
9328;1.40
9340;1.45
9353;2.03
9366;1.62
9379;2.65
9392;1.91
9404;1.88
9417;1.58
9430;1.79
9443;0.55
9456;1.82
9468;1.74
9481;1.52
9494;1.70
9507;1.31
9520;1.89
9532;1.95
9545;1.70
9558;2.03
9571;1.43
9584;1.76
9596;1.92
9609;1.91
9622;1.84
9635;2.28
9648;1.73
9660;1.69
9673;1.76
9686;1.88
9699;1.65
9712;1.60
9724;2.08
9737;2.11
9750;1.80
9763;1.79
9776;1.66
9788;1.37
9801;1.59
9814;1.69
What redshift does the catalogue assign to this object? 0.379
